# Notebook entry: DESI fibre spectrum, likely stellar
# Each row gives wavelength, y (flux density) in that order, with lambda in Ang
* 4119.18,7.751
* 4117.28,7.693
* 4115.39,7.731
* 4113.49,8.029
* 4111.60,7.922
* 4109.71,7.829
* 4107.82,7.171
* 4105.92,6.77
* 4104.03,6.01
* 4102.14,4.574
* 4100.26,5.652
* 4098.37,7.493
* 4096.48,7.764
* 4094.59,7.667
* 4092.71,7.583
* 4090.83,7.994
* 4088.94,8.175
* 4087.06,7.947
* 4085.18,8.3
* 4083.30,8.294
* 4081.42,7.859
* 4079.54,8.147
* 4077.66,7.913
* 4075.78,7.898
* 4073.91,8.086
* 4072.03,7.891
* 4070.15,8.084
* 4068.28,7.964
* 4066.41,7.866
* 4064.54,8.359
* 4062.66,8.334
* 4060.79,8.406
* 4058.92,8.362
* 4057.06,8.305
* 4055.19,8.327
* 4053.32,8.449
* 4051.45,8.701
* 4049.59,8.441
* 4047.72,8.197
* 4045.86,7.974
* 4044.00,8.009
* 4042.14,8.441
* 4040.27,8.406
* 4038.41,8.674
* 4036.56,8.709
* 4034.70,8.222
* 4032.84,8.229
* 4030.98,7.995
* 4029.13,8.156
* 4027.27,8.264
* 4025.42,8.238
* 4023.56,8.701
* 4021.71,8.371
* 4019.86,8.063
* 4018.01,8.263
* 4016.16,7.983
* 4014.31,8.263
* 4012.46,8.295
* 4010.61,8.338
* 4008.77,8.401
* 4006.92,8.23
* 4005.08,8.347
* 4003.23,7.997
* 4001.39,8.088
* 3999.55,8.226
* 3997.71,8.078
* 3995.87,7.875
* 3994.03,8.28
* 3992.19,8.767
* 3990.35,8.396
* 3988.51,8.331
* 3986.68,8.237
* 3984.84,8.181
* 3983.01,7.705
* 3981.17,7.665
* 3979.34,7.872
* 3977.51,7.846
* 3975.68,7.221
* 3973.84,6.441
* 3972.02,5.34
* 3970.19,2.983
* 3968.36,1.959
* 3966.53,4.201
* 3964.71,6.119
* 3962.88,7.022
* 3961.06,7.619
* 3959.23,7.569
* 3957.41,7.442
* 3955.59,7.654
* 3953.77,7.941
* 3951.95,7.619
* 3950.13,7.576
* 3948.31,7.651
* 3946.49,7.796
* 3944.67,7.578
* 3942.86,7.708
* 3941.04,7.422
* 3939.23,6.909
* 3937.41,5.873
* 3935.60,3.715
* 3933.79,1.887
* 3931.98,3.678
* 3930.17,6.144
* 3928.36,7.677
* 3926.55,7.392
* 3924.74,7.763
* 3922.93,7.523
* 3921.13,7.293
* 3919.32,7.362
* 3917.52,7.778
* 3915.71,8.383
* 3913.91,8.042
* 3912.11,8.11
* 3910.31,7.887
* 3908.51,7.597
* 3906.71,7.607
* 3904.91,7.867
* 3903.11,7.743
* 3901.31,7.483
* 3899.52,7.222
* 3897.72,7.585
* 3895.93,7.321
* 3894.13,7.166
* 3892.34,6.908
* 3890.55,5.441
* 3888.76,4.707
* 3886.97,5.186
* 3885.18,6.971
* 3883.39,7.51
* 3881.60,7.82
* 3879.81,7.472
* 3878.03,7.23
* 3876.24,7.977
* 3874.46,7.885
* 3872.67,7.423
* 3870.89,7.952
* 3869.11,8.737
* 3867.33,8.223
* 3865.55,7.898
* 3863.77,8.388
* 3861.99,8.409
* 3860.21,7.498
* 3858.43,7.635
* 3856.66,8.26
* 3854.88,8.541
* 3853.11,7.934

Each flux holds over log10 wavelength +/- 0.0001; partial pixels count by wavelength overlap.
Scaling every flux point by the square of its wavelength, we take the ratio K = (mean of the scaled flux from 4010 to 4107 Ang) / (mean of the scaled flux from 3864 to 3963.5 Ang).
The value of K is 1.19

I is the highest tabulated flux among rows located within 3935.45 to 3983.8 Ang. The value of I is 7.941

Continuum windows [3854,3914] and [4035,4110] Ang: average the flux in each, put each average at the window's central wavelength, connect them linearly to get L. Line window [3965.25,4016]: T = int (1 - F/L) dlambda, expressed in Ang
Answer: 2.2 Ang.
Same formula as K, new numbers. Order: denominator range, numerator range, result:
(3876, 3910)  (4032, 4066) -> 1.27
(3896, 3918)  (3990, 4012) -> 1.12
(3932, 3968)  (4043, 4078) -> 1.32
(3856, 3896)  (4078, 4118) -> 1.13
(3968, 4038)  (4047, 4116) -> 1.04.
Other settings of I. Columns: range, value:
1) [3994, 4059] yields 8.709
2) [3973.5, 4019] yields 8.767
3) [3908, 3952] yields 8.383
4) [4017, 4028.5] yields 8.701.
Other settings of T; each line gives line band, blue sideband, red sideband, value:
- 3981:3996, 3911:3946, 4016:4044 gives -1.0 Ang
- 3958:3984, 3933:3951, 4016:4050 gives 2.8 Ang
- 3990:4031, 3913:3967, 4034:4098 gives -3.5 Ang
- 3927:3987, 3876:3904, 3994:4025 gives 8.8 Ang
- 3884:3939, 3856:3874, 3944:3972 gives 3.8 Ang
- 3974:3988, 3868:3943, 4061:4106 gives -0.9 Ang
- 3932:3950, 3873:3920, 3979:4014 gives 3.5 Ang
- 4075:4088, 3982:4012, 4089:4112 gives -1.4 Ang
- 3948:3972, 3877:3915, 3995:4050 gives 4.3 Ang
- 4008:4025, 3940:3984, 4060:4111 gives -2.6 Ang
